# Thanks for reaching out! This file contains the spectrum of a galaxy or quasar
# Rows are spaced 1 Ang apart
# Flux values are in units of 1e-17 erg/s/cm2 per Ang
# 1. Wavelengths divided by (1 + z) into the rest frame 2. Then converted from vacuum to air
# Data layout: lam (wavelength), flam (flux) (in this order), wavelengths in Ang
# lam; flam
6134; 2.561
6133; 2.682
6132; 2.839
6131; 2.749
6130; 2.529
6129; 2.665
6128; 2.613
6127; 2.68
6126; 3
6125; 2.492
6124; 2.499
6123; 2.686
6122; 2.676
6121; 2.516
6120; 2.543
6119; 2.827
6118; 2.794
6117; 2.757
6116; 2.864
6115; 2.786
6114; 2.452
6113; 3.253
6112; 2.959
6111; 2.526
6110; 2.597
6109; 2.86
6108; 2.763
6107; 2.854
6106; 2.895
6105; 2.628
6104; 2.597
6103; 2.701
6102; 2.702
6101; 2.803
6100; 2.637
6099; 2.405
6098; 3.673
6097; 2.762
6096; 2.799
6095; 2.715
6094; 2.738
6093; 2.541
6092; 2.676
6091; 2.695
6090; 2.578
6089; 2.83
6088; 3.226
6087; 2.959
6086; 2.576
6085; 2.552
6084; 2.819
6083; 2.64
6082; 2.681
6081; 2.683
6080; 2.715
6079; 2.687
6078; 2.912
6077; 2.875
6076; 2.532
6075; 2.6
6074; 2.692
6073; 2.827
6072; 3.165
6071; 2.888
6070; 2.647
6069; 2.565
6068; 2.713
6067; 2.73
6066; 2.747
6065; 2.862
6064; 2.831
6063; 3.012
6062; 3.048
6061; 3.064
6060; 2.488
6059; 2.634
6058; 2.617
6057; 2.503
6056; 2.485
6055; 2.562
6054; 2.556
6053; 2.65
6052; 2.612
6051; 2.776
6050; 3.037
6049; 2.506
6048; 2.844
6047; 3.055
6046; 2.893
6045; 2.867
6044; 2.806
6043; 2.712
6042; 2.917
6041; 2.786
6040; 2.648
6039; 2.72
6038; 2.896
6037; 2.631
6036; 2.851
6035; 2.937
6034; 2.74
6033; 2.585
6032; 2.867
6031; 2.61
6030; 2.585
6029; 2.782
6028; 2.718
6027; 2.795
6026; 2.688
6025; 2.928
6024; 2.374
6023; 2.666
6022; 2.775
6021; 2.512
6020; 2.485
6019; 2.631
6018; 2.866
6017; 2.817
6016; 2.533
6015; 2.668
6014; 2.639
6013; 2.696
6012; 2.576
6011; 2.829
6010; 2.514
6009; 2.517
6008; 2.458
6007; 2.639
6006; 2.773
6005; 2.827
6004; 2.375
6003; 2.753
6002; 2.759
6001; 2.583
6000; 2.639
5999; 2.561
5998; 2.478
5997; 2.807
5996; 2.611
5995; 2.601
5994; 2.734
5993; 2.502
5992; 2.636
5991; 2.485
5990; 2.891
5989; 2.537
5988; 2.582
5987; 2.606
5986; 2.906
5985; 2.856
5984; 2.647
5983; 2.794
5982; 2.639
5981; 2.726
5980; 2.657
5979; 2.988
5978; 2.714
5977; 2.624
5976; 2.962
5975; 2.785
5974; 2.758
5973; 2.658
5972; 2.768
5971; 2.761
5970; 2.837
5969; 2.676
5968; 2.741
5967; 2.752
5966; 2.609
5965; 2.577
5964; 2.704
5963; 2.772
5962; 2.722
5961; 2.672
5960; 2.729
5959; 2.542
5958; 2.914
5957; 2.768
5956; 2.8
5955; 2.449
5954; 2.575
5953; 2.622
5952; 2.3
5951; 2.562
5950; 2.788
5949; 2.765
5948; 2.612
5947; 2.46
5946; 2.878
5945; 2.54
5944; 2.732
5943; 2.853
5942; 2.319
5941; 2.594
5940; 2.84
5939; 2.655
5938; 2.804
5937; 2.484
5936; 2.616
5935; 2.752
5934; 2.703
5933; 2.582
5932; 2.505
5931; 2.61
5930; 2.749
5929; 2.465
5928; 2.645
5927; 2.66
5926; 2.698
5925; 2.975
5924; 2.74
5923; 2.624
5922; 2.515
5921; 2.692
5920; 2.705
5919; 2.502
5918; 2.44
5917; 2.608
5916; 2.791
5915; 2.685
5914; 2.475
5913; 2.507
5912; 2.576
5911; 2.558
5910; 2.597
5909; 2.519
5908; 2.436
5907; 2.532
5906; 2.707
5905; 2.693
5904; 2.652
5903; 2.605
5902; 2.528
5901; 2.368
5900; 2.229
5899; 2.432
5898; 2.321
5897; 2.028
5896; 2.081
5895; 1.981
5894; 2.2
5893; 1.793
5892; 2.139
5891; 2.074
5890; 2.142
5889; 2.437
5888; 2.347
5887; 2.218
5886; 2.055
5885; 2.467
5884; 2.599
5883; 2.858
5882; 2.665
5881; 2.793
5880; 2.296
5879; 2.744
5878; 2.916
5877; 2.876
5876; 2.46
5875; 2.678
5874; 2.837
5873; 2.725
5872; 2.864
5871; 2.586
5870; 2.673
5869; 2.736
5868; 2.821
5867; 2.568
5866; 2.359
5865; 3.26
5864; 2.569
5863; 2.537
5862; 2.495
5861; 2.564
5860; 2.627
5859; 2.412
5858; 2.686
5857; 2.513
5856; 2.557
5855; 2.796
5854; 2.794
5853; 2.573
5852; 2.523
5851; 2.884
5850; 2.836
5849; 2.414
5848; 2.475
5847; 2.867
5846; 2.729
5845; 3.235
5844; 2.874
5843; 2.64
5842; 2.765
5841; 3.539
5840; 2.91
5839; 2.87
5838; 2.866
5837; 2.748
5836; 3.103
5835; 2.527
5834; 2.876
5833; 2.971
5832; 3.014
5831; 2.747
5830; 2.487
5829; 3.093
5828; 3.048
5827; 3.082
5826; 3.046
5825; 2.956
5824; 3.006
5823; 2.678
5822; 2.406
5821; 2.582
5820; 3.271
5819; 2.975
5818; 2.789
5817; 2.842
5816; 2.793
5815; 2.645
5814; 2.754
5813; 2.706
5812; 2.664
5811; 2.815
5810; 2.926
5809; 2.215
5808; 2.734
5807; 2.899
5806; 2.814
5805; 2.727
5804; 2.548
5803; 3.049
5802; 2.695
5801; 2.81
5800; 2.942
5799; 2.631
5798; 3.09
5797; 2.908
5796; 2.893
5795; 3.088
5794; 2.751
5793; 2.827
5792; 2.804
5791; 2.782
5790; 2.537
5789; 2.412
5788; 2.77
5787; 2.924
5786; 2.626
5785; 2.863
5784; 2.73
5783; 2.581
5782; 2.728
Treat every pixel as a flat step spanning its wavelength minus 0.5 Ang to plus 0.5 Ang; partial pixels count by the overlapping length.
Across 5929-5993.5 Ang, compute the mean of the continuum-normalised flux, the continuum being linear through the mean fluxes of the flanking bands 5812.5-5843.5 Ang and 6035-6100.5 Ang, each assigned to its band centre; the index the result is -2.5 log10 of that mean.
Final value 0.050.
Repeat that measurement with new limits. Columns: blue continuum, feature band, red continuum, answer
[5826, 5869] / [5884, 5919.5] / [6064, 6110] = 0.16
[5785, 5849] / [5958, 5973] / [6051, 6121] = 0.03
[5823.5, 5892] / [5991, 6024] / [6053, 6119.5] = 0.04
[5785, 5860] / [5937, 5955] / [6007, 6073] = 0.05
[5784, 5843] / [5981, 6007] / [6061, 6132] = 0.05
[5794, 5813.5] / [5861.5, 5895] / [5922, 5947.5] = 0.08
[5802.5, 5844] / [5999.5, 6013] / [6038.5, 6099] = 0.06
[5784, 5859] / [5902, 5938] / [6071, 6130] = 0.06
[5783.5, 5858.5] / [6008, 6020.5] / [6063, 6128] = 0.05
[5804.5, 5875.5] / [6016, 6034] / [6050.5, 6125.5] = 0.02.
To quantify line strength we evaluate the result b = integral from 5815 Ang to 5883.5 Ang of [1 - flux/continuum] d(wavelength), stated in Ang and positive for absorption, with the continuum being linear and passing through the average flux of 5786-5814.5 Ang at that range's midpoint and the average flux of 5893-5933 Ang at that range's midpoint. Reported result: -2.69 Ang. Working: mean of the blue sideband 2.77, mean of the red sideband 2.52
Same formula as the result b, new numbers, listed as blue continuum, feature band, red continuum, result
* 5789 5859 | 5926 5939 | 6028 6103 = 0.7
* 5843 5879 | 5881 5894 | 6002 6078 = 1.8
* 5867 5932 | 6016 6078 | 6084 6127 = -1.3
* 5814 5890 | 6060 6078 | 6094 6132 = -0.5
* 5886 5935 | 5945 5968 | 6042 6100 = -0.9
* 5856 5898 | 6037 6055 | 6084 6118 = -0.4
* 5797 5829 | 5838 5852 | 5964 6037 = -0.2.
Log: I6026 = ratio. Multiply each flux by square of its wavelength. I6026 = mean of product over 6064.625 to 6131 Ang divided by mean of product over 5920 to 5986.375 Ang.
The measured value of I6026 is 1.07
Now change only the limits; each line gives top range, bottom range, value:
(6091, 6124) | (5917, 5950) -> 1.10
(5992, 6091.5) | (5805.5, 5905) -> 1.09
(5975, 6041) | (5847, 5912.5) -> 1.11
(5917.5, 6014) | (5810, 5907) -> 1.04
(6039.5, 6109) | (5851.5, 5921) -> 1.16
